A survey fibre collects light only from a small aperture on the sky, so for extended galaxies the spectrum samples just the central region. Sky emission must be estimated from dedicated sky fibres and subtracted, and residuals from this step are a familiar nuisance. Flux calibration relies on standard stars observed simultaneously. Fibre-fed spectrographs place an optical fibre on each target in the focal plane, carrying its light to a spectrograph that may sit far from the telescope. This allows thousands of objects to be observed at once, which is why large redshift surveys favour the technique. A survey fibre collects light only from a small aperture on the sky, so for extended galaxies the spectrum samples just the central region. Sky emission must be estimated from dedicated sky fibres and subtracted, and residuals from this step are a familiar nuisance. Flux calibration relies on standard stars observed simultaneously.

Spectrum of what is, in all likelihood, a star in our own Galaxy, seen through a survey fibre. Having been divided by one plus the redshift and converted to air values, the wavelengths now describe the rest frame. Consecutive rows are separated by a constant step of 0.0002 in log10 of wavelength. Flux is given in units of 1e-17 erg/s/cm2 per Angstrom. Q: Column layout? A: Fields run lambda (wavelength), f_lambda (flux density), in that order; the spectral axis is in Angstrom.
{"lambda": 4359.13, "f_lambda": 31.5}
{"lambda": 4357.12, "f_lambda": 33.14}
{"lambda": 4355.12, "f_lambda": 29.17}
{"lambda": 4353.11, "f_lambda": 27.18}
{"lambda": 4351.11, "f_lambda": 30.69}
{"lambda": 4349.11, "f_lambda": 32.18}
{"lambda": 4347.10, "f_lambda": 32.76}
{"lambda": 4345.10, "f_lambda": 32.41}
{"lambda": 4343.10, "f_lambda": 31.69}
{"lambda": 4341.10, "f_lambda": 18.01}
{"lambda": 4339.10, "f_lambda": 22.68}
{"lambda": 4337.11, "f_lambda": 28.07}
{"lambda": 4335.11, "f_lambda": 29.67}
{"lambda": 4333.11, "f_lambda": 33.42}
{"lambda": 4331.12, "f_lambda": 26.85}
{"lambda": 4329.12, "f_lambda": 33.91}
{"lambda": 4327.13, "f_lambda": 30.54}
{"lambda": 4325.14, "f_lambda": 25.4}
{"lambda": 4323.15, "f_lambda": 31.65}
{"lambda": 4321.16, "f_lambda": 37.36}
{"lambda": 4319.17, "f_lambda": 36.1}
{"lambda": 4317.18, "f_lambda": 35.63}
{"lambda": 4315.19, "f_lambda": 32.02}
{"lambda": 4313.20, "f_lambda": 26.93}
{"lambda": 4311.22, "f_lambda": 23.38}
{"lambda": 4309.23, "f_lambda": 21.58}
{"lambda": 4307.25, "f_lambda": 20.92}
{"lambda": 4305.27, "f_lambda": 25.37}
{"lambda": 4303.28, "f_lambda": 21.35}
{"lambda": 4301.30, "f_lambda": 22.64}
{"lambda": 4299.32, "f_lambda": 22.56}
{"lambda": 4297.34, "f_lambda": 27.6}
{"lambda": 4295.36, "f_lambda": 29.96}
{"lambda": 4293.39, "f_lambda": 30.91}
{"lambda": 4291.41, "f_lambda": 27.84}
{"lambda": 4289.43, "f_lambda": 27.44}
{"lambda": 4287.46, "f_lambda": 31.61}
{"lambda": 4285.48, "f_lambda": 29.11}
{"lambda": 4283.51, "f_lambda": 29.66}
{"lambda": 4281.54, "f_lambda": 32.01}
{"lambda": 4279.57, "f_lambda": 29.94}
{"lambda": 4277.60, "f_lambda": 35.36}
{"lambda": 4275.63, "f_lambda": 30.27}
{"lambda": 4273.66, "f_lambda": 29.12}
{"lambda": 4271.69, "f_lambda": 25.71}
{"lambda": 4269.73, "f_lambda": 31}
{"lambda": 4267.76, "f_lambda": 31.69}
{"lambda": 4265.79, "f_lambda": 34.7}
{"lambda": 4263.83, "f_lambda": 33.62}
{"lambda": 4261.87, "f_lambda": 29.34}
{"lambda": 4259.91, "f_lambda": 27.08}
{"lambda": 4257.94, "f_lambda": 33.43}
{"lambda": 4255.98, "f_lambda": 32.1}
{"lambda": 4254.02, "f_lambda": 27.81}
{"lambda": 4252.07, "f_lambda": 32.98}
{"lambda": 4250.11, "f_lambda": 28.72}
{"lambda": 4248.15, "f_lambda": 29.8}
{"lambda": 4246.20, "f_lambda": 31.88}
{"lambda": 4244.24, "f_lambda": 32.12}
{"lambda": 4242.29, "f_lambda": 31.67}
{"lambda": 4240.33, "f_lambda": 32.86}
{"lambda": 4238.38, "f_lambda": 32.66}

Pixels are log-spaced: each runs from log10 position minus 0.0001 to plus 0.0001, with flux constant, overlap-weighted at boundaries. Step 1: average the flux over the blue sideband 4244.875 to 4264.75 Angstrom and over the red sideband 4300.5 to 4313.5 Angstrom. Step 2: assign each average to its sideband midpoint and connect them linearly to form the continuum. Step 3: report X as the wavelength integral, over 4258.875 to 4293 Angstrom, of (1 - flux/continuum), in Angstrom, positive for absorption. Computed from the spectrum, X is -3.5 Angstrom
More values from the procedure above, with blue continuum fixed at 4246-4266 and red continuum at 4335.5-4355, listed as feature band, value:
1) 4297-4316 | 3.4 Angstrom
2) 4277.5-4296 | -0.1 Angstrom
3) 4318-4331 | -1.4 Angstrom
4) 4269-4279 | 0.0 Angstrom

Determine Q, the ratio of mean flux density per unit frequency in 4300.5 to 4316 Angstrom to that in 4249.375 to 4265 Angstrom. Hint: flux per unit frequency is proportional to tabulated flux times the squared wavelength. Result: 0.8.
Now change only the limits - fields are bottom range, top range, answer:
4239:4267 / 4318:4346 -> 0.99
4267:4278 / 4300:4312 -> 0.76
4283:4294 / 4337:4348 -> 0.96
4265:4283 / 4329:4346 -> 0.94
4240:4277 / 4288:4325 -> 0.92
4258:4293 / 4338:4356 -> 0.97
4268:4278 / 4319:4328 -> 1.08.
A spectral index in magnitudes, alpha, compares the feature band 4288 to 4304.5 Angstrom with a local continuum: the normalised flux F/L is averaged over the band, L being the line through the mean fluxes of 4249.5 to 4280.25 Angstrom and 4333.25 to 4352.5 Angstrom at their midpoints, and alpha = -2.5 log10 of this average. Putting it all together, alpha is 0.14 mag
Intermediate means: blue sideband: 30.8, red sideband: 28.9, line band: 26.4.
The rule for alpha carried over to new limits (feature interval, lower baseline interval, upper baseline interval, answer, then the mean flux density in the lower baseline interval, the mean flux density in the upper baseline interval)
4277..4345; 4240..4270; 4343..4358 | 0.097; 31.3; 31.1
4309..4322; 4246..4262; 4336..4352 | -0.063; 30.3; 28.6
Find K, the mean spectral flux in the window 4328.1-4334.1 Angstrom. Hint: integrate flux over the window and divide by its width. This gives 31.4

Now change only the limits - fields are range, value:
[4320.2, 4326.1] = 31.5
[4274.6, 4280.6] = 31.8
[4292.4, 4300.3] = 27.8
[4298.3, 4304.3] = 22.2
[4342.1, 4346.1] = 32.1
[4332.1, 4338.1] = 30.4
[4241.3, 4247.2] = 31.9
